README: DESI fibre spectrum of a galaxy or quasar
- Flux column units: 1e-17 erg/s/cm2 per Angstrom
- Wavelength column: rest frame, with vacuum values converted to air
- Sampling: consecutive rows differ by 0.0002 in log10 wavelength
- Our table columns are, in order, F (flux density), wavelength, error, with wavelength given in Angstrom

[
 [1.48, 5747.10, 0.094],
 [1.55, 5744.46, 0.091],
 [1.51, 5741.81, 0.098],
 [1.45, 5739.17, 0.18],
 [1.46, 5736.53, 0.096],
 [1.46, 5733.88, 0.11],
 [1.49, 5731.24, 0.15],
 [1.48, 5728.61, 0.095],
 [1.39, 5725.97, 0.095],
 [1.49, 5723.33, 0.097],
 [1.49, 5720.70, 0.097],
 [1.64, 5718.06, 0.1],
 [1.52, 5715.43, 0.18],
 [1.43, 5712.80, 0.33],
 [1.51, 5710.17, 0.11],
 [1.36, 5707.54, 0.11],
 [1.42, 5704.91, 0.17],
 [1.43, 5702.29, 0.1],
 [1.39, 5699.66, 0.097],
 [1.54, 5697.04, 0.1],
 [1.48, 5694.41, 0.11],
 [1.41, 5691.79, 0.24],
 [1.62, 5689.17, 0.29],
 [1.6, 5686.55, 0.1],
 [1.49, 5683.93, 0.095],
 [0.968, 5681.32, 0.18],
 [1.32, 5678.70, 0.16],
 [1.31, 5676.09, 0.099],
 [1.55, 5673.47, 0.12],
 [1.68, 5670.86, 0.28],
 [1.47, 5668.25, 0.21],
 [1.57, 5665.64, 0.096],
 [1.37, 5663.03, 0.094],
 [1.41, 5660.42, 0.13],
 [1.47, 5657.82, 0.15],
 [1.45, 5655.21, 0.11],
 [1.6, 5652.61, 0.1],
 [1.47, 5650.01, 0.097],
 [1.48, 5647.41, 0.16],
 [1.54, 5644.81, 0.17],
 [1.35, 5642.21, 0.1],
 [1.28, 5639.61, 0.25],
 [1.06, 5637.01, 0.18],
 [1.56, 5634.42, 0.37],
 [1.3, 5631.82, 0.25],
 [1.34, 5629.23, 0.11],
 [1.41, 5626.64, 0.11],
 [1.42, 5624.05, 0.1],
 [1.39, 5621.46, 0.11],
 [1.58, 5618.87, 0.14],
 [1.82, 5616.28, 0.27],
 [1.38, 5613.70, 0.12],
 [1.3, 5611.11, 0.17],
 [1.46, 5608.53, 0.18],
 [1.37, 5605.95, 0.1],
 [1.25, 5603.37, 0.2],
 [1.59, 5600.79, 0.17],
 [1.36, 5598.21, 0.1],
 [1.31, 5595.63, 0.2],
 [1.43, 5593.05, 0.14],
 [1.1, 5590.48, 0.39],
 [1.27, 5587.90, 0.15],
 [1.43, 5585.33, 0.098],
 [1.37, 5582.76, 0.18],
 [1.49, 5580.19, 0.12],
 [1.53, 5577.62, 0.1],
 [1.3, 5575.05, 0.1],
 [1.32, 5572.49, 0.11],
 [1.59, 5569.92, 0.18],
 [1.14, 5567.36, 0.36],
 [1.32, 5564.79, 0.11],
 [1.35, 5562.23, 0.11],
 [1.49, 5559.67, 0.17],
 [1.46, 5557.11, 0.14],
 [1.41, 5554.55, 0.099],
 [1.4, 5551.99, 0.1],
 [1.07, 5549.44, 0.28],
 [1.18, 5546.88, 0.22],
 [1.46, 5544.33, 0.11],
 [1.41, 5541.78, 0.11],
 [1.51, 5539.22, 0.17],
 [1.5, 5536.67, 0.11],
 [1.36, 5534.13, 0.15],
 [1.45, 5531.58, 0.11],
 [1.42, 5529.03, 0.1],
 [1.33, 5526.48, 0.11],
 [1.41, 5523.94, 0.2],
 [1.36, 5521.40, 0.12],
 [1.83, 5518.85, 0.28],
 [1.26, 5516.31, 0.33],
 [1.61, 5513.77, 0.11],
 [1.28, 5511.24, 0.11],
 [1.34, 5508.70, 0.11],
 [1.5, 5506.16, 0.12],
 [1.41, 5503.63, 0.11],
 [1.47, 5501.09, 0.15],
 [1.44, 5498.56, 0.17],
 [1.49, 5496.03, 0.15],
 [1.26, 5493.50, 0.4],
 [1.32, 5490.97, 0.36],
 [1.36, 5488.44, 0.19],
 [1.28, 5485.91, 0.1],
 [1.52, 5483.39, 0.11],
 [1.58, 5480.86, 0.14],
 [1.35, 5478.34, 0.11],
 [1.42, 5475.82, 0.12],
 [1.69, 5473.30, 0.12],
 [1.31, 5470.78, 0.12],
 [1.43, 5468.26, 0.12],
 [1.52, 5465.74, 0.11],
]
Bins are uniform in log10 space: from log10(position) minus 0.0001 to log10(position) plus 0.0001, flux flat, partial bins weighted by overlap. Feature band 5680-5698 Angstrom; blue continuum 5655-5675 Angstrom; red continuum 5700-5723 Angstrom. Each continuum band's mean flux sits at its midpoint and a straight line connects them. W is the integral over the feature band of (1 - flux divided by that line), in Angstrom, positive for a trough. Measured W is 0.5 Angstrom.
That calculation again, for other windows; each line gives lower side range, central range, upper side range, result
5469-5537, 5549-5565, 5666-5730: 0.7 Angstrom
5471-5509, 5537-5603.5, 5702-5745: 3.4 Angstrom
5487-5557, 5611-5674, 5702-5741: -0.4 Angstrom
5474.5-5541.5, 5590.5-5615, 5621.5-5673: 1.1 Angstrom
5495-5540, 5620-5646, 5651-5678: 1.9 Angstrom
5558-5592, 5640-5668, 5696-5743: -0.9 Angstrom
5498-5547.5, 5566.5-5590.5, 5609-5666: 1.0 Angstrom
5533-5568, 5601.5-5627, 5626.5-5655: -1.0 Angstrom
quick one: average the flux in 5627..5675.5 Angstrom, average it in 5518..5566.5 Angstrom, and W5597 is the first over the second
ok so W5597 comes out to 1.03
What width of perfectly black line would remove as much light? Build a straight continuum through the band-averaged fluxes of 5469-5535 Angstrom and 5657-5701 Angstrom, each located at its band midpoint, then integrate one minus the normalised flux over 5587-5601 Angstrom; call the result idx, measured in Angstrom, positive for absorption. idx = 1.1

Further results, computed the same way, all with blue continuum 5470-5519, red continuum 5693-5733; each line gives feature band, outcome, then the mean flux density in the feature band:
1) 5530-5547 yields 0.13 Angstrom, 1.43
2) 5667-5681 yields 0.31 Angstrom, 1.43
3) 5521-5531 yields 0.33 Angstrom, 1.39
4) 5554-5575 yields 0.92 Angstrom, 1.38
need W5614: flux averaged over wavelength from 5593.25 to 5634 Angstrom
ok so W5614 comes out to 1.42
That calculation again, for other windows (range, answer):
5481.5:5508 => 1.41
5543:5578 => 1.35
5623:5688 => 1.42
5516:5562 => 1.41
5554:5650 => 1.39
